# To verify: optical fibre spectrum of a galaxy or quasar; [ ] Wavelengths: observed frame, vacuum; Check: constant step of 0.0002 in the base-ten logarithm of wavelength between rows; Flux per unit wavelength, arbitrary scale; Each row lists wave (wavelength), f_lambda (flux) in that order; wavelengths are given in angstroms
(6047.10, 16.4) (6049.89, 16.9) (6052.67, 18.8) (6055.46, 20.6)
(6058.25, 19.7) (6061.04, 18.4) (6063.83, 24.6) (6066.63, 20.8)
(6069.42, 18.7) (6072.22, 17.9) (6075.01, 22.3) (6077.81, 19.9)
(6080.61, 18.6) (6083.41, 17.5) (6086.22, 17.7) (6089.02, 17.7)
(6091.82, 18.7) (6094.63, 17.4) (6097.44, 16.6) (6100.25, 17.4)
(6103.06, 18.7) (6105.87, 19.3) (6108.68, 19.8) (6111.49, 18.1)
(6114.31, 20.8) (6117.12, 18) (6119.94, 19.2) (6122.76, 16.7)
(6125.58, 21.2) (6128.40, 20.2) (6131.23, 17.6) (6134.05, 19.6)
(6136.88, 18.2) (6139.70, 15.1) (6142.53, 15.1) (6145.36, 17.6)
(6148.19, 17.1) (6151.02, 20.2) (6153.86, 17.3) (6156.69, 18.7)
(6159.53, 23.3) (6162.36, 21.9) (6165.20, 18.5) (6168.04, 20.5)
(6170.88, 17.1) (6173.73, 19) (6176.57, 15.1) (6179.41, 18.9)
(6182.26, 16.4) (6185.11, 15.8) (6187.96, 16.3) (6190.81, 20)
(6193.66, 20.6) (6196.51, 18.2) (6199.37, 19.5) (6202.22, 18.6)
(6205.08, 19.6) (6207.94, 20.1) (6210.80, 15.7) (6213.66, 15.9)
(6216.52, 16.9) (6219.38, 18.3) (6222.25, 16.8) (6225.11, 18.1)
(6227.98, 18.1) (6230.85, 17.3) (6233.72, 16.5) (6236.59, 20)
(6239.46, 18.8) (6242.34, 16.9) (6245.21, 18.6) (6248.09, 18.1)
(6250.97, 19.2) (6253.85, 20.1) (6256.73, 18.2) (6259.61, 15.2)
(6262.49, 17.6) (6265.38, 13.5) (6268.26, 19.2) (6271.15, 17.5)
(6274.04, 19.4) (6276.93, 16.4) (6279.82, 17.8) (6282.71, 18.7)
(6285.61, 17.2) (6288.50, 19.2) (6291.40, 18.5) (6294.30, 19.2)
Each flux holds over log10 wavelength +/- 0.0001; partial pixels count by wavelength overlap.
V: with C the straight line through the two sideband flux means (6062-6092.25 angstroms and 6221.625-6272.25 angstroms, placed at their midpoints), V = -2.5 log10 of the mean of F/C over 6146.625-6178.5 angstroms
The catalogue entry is -0.02 mag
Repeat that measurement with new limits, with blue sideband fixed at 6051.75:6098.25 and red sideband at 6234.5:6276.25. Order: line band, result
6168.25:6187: 0.08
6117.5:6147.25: 0.05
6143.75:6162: -0.03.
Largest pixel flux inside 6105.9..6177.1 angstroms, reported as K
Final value 23.3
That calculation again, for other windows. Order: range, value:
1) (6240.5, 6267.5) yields 20.1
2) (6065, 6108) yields 22.3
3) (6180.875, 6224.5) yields 20.6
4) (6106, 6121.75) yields 20.8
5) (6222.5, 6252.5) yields 20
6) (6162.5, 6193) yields 20.5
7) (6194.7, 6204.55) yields 19.5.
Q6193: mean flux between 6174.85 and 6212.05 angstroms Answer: 18.1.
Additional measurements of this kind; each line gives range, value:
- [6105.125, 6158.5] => 18.4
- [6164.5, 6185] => 17.8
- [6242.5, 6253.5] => 18.6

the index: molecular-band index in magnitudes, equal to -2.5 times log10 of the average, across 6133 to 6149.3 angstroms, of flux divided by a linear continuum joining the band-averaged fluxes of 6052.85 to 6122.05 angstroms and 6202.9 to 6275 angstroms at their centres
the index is 0.10 mag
